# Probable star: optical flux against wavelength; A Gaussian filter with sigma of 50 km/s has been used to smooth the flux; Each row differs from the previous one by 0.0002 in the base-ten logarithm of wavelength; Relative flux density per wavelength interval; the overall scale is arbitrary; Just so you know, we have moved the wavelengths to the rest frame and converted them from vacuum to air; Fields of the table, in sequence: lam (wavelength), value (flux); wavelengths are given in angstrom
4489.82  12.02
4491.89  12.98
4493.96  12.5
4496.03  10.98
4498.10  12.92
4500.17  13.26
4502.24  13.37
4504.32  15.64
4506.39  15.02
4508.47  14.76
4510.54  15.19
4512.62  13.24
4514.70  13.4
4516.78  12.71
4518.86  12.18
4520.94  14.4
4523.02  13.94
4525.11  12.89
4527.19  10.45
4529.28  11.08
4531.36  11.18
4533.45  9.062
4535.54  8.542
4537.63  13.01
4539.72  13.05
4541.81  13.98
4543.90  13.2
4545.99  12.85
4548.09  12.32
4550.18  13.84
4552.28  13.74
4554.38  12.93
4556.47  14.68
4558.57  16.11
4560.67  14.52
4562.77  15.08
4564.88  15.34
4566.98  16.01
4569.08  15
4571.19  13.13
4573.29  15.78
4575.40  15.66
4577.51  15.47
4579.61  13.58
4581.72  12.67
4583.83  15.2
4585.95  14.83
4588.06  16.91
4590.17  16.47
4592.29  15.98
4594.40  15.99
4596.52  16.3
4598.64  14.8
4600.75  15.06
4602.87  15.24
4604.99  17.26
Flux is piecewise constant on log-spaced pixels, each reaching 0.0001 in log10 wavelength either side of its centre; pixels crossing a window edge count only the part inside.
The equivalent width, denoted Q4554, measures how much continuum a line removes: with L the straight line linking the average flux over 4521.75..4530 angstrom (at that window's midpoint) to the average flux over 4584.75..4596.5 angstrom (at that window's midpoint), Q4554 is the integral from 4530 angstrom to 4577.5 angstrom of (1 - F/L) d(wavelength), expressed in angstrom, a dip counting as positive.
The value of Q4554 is 0.9 angstrom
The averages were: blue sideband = 12.2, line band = 13.6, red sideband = 16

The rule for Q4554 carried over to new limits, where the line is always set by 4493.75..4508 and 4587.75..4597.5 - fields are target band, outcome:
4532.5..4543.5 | 2.2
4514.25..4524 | 0.5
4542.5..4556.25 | 1.6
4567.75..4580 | 0.7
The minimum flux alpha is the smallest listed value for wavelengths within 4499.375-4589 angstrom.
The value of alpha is 8.542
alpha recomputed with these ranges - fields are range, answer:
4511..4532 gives 10.45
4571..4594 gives 12.67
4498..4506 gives 12.92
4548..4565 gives 12.32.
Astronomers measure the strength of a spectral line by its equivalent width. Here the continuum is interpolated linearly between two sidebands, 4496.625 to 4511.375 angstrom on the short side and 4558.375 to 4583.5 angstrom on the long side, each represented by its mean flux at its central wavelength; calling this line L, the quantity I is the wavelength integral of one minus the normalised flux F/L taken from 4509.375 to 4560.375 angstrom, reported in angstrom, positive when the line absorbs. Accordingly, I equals 5.7 angstrom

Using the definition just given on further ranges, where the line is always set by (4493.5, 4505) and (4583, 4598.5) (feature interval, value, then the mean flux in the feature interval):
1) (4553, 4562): 0.19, 14.6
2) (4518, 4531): 1.32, 12.4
